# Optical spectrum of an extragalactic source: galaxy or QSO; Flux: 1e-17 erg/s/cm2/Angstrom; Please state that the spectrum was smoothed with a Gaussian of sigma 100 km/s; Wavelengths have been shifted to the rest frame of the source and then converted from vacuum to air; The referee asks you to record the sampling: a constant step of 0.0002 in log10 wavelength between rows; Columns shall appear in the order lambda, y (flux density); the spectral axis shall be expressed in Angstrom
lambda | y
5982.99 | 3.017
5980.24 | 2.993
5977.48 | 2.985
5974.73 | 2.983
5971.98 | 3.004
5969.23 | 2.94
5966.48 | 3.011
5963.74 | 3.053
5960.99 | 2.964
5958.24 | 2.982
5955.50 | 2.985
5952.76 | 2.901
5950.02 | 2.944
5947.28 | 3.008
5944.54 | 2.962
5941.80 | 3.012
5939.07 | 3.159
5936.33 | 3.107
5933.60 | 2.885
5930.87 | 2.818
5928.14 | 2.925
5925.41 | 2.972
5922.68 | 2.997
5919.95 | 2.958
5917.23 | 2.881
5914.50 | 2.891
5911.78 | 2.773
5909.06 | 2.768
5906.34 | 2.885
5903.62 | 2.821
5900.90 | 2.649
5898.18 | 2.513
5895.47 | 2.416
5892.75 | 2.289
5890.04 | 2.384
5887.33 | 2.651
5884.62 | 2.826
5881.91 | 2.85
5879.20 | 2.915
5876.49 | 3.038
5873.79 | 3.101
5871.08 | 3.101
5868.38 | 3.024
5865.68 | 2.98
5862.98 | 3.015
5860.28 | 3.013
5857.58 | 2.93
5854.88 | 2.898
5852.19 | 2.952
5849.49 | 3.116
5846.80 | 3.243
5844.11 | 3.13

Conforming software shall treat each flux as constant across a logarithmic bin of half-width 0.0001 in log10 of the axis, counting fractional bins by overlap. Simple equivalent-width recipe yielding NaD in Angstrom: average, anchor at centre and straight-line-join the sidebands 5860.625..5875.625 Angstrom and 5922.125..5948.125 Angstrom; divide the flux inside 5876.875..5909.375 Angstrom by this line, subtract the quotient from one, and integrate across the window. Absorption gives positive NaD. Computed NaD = 3.8 Angstrom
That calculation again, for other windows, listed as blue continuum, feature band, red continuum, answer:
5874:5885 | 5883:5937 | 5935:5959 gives 3.66 Angstrom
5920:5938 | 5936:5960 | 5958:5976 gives -0.24 Angstrom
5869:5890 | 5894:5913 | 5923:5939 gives 1.56 Angstrom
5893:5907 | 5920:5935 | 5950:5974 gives -0.80 Angstrom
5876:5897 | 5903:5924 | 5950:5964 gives -0.75 Angstrom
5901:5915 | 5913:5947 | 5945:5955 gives -0.93 Angstrom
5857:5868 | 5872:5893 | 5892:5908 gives 0.03 Angstrom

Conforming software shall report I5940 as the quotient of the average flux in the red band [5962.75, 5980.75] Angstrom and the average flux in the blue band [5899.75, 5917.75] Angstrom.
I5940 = 1.07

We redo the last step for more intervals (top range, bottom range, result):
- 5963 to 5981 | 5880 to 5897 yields 1.16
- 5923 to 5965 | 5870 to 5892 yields 1.05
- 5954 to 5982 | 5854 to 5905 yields 1.06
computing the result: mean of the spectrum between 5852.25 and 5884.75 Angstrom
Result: 2.98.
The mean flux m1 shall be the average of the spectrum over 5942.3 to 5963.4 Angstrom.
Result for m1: 2.97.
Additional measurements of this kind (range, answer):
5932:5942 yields 3.04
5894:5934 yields 2.81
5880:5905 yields 2.61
